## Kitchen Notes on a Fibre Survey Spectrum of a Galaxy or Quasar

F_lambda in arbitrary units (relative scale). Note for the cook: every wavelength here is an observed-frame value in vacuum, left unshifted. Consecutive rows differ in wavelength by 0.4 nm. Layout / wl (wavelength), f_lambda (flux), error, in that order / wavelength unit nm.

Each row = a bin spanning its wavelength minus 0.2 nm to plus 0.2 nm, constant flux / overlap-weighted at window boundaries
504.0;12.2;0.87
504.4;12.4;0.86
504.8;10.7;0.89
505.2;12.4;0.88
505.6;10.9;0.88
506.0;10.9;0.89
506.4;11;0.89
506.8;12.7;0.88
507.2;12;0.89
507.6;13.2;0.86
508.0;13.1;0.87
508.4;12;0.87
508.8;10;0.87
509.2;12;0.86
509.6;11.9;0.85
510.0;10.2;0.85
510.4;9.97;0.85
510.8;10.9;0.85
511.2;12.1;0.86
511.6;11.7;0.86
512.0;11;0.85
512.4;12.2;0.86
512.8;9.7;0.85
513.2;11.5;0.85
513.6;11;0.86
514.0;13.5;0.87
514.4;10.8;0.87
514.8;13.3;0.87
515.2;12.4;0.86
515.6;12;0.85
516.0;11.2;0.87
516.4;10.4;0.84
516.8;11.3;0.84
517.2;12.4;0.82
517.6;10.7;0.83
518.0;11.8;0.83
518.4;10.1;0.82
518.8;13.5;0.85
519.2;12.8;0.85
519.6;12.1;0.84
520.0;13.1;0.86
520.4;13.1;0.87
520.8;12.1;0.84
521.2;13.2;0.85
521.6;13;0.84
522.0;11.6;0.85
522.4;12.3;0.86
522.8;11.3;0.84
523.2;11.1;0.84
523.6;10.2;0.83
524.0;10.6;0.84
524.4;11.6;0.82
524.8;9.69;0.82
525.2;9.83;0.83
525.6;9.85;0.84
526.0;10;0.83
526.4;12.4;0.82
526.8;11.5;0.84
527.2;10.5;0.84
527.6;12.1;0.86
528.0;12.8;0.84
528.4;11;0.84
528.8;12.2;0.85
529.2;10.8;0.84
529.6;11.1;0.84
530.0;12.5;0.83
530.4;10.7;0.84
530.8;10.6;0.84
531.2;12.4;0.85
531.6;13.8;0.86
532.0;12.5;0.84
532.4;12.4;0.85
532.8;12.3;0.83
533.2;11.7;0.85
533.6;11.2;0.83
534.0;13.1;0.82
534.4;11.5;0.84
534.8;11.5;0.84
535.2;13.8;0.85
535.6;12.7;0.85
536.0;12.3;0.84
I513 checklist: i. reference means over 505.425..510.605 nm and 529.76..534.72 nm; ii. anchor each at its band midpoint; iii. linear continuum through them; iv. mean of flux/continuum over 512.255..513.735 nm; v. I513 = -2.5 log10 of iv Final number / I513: 0.05 mag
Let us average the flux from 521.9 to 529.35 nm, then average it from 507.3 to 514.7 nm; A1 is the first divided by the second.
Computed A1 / 0.97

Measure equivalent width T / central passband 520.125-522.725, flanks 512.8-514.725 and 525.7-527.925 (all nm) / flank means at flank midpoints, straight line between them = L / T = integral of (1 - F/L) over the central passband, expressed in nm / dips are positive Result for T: -0.24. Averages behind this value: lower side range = 11.6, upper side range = 11.3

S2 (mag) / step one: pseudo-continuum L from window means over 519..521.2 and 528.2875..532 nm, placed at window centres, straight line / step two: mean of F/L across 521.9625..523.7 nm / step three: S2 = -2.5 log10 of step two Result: 0.100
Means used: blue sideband 12.7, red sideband 11.7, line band 11.3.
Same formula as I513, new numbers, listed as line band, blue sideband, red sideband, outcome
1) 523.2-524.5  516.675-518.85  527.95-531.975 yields 0.08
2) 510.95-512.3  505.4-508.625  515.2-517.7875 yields 0.01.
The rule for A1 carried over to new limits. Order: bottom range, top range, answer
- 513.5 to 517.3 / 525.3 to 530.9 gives 0.95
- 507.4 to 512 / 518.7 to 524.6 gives 1.05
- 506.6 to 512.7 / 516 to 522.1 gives 1.04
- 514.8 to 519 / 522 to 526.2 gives 0.92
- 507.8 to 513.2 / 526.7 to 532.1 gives 1.04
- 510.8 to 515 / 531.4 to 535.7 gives 1.07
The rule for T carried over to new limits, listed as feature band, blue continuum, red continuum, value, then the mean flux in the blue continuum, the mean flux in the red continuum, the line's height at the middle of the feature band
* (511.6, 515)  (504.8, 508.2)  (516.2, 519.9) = 0.052 nm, 11.9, 11.7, 11.8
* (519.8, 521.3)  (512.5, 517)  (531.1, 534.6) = -0.133 nm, 11.6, 12.3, 11.8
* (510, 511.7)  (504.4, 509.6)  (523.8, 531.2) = 0.092 nm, 11.8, 11.1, 11.7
